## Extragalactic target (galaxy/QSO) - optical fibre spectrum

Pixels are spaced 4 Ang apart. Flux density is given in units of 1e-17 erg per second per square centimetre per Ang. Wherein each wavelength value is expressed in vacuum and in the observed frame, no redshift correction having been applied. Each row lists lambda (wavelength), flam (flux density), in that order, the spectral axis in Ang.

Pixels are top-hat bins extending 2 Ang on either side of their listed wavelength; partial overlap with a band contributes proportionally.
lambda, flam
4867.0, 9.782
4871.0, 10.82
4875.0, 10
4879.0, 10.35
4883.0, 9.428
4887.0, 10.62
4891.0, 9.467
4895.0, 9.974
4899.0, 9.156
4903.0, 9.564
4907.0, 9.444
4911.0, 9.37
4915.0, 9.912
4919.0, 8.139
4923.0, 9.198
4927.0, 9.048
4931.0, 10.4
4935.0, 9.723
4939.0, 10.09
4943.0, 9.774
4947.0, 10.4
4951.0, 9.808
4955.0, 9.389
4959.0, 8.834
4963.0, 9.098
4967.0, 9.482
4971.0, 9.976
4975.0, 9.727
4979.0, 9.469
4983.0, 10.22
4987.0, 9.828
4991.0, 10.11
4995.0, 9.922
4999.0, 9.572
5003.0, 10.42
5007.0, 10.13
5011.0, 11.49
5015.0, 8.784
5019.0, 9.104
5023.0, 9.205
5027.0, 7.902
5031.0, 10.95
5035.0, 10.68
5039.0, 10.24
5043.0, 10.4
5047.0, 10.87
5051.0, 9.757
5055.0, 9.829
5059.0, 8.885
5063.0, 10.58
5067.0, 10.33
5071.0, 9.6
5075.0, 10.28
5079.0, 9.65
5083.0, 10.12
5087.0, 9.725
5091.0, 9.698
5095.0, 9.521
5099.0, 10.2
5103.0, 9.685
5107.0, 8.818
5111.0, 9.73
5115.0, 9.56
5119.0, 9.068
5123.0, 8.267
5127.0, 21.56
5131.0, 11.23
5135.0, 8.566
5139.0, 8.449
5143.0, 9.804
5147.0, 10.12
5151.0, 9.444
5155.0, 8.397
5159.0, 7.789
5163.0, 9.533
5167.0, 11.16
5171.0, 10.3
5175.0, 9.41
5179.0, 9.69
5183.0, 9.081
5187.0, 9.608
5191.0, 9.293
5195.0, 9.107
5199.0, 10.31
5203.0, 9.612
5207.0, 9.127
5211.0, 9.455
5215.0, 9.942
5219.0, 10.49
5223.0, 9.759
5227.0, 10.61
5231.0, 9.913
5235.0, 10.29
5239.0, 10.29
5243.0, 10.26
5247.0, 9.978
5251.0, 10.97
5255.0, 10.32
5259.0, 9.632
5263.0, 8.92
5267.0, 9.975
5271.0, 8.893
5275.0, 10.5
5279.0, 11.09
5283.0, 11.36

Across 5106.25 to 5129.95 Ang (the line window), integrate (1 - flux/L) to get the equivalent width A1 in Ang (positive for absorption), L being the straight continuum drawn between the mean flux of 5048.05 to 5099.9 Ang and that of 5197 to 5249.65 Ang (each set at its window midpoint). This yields -3.3 Ang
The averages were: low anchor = 9.87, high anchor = 10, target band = 11.3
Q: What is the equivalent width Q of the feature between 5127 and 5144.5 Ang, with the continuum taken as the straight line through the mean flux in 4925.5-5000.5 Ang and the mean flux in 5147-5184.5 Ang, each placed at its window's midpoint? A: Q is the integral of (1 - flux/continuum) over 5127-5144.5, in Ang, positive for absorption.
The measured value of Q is -2.53 Ang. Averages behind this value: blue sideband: 9.74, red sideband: 9.46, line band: 10.9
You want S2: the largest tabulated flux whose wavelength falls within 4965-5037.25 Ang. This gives 11.49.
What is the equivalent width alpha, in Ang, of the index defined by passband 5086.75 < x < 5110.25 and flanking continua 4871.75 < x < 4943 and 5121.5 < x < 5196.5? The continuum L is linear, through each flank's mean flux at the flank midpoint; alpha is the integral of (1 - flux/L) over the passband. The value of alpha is 0.8 Ang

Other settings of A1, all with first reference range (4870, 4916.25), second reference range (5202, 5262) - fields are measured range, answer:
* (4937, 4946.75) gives -0.2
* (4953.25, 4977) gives 1.1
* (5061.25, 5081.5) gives -0.3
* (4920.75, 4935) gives 0.4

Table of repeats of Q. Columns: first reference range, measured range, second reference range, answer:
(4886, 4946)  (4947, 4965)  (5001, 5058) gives 0.6 Ang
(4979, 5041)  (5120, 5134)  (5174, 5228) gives -4.6 Ang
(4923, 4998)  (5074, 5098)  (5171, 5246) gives -0.2 Ang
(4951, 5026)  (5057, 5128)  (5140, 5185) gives -4.2 Ang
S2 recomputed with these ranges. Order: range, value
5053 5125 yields 10.58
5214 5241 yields 10.61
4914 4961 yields 10.4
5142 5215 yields 11.16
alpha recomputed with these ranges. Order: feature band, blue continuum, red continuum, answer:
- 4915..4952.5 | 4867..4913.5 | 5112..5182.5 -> 0.9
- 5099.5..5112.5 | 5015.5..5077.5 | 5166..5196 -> 0.4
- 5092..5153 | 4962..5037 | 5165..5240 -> -2.6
